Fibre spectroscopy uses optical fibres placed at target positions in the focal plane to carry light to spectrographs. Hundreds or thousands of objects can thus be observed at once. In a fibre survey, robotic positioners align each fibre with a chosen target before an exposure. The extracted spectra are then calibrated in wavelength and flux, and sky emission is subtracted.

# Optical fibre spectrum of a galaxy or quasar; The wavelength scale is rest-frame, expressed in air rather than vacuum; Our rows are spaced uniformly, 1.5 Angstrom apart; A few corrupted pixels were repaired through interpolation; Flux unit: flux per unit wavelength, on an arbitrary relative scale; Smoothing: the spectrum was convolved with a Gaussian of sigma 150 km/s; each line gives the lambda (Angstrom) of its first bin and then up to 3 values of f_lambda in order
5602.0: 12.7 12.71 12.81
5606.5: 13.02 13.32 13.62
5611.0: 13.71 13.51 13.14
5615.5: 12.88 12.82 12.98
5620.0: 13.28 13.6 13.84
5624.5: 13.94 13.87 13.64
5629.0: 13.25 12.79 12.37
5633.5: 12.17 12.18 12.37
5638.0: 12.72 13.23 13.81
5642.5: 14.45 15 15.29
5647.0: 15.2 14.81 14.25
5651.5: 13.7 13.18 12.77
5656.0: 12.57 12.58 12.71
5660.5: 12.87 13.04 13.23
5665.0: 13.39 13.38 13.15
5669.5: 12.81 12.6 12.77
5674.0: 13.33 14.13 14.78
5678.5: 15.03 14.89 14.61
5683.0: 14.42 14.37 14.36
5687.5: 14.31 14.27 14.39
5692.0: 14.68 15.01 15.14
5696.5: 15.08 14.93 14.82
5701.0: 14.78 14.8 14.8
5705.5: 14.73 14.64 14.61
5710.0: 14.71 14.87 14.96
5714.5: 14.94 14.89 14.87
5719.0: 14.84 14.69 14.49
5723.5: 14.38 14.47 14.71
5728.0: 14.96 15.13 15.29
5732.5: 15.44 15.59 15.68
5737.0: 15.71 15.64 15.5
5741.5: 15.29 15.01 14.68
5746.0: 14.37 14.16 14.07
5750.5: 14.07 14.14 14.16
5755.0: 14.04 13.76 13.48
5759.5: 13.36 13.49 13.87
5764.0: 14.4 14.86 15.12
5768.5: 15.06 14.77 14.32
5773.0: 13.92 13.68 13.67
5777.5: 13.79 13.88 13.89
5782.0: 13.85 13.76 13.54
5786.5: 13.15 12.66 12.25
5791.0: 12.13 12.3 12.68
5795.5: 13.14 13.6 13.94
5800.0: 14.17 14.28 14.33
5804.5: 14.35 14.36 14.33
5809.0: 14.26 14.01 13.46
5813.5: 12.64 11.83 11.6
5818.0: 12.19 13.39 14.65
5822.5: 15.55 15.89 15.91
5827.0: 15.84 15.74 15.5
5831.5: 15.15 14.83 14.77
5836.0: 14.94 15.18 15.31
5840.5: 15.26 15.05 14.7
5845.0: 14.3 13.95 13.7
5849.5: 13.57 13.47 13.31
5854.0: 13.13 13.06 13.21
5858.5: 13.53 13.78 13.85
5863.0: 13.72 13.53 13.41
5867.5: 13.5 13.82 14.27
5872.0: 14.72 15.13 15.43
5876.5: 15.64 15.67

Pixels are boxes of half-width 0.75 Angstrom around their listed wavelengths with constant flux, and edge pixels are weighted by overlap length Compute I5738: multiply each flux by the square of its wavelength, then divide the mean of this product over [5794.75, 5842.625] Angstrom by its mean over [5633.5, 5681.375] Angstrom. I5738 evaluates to 1.12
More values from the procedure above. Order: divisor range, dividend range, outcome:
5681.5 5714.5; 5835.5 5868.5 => 1.00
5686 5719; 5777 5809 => 0.95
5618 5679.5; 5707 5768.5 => 1.13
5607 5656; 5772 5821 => 1.06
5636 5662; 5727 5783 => 1.10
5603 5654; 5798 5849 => 1.14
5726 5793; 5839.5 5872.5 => 1.01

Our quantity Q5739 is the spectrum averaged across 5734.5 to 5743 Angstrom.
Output 15.5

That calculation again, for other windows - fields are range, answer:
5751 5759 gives 13.9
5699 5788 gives 14.5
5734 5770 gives 14.5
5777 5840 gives 14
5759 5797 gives 13.7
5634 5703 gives 13.9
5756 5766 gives 13.9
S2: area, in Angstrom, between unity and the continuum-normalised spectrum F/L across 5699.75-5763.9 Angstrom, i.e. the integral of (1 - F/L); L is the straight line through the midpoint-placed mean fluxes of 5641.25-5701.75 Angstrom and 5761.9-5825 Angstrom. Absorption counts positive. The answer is -3.6 Angstrom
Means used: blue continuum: 14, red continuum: 13.8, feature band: 14.7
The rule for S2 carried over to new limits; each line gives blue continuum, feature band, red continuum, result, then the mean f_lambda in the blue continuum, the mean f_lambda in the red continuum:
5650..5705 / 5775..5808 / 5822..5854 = 2.3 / 13.9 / 14.8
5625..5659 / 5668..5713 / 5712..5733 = -0.4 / 13.5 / 14.9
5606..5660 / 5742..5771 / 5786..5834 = -1.1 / 13.4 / 13.9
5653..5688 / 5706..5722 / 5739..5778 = -1.0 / 13.6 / 14.3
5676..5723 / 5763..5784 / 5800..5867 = 0.3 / 14.7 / 14.2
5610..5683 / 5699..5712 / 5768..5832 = -1.1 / 13.5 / 13.9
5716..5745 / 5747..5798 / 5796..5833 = 3.2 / 15.1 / 14.2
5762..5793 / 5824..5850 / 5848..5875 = -2.3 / 13.8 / 13.8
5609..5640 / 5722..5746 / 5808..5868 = -2.6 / 13.1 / 14.1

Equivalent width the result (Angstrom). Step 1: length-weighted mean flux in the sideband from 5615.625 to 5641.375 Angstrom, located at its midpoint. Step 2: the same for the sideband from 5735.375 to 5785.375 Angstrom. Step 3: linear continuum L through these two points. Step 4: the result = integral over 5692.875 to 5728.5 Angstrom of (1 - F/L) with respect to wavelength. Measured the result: -2.4 Angstrom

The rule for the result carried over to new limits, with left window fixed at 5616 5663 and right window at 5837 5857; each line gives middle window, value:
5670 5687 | -0.7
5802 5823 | 0.5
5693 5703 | -1.0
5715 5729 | -1.1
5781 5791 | 0.5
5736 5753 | -1.3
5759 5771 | -0.5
